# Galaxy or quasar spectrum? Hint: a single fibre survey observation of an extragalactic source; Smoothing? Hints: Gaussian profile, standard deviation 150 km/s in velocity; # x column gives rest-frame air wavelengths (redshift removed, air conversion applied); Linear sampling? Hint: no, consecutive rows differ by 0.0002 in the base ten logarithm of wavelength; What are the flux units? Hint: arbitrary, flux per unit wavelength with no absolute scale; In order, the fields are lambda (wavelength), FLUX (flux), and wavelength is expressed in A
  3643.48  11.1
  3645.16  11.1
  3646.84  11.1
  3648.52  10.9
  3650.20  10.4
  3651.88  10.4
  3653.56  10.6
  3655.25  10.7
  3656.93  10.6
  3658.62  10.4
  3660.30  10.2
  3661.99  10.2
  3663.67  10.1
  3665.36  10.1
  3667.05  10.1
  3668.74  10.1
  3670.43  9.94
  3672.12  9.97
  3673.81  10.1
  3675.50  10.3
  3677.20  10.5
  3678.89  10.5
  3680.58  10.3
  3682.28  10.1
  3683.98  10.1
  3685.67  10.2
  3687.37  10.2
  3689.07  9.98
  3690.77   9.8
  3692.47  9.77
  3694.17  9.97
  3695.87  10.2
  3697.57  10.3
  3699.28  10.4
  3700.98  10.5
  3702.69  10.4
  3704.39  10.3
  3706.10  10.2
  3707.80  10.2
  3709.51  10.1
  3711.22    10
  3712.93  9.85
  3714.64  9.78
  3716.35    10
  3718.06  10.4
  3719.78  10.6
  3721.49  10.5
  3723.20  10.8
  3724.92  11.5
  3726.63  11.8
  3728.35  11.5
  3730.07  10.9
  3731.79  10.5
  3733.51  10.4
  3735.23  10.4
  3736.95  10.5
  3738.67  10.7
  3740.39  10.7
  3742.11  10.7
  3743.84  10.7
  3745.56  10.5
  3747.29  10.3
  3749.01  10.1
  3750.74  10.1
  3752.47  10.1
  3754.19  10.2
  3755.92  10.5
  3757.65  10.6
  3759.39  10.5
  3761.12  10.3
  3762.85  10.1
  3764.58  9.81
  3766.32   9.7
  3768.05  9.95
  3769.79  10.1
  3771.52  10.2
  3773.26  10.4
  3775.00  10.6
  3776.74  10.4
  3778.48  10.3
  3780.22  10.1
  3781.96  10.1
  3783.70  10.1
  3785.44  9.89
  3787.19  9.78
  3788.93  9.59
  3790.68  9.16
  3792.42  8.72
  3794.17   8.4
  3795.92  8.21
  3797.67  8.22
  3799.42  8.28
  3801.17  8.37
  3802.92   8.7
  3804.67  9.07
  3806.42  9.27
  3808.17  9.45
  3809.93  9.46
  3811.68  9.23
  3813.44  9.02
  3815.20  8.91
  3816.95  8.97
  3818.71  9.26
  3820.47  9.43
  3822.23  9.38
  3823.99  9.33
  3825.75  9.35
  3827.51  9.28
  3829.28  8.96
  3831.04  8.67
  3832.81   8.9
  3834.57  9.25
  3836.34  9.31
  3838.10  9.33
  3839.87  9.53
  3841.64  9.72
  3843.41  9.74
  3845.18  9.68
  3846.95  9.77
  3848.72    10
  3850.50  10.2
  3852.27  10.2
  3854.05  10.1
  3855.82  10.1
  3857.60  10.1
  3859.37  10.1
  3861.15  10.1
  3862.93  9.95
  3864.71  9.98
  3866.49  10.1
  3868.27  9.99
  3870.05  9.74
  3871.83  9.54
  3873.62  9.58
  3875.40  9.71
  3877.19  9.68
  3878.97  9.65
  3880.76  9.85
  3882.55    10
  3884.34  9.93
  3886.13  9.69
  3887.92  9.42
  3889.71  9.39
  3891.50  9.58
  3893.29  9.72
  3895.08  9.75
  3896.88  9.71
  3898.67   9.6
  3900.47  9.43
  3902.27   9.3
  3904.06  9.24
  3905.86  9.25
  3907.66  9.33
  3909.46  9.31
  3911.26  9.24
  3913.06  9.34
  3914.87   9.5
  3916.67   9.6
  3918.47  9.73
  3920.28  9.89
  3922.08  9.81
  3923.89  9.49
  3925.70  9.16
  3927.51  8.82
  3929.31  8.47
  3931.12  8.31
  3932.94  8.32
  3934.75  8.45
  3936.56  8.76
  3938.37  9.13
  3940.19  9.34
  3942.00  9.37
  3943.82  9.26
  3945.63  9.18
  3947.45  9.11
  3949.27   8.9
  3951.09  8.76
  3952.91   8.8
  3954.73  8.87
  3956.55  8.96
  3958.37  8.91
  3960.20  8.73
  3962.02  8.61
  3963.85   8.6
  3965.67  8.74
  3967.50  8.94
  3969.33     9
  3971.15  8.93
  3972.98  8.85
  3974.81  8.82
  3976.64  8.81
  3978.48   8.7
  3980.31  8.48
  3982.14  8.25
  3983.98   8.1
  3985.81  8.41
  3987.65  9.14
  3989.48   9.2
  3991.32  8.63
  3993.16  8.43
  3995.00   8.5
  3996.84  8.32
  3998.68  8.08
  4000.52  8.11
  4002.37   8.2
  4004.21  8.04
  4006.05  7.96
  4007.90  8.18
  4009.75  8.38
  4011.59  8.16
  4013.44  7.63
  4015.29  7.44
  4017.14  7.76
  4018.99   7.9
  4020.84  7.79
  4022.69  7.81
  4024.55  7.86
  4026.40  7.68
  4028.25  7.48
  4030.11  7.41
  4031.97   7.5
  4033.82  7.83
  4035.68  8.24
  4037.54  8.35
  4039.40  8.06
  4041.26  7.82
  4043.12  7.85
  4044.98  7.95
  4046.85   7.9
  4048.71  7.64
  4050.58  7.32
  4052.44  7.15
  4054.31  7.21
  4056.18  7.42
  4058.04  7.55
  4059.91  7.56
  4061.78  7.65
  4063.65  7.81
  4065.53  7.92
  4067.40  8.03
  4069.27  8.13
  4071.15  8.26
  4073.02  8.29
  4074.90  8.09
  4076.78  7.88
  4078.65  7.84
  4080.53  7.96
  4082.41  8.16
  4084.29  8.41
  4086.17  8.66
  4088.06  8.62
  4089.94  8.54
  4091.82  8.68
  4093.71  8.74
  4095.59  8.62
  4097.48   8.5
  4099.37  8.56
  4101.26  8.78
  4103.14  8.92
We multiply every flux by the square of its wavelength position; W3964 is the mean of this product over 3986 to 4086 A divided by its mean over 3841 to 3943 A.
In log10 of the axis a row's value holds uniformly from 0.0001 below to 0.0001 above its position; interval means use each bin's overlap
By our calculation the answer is 0.90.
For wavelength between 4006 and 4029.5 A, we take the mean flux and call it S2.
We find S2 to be 7.84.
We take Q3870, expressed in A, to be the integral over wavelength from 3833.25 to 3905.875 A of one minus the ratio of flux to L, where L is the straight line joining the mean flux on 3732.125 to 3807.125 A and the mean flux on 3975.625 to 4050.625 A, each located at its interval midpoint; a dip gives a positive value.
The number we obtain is -4.7 A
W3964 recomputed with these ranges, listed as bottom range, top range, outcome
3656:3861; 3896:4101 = 0.96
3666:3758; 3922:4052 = 0.94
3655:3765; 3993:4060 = 0.89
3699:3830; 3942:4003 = 0.98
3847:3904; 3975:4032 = 0.89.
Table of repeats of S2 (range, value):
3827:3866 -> 9.69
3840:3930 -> 9.67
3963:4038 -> 8.26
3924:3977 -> 8.87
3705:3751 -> 10.5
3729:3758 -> 10.5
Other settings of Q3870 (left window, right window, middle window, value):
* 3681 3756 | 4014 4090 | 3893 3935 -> -1.8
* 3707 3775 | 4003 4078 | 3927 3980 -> -1.6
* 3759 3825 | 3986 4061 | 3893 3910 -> -1.4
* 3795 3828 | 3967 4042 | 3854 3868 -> -2.0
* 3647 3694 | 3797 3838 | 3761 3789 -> -2.1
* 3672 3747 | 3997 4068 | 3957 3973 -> -0.9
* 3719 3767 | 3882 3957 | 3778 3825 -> 4.3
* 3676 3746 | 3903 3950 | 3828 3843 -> 0.7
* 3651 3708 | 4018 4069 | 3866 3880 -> -1.3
